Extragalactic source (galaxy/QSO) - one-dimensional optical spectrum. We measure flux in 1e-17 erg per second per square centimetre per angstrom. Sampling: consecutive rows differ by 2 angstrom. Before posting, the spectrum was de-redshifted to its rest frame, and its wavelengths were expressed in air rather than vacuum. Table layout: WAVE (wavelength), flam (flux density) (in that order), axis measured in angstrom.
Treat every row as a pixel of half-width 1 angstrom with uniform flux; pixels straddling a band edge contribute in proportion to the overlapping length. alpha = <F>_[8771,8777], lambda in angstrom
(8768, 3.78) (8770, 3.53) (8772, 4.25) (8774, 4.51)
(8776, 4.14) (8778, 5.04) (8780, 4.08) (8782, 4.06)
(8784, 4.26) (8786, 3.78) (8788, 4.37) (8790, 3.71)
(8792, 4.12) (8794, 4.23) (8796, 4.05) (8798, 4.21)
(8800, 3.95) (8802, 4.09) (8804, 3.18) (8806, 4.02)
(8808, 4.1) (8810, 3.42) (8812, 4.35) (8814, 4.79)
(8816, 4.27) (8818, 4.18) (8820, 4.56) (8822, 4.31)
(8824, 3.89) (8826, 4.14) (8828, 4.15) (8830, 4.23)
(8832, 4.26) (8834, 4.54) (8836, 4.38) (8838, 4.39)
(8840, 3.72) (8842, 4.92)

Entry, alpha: 4.3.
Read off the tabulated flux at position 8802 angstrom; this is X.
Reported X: 4.09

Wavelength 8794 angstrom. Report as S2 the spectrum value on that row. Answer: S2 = 4.23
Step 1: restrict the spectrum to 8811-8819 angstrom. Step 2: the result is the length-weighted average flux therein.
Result 4.4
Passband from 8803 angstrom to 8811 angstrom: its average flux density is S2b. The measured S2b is 3.68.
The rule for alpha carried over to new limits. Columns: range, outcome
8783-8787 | 4.02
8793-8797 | 4.14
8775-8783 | 4.33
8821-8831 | 4.14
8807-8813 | 3.96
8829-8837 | 4.35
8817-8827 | 4.22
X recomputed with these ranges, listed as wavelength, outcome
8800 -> 3.95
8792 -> 4.12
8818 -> 4.18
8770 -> 3.53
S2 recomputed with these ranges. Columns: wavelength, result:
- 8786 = 3.78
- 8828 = 4.15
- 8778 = 5.04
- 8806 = 4.02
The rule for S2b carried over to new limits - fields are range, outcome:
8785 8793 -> 4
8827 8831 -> 4.19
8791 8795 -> 4.18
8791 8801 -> 4.11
